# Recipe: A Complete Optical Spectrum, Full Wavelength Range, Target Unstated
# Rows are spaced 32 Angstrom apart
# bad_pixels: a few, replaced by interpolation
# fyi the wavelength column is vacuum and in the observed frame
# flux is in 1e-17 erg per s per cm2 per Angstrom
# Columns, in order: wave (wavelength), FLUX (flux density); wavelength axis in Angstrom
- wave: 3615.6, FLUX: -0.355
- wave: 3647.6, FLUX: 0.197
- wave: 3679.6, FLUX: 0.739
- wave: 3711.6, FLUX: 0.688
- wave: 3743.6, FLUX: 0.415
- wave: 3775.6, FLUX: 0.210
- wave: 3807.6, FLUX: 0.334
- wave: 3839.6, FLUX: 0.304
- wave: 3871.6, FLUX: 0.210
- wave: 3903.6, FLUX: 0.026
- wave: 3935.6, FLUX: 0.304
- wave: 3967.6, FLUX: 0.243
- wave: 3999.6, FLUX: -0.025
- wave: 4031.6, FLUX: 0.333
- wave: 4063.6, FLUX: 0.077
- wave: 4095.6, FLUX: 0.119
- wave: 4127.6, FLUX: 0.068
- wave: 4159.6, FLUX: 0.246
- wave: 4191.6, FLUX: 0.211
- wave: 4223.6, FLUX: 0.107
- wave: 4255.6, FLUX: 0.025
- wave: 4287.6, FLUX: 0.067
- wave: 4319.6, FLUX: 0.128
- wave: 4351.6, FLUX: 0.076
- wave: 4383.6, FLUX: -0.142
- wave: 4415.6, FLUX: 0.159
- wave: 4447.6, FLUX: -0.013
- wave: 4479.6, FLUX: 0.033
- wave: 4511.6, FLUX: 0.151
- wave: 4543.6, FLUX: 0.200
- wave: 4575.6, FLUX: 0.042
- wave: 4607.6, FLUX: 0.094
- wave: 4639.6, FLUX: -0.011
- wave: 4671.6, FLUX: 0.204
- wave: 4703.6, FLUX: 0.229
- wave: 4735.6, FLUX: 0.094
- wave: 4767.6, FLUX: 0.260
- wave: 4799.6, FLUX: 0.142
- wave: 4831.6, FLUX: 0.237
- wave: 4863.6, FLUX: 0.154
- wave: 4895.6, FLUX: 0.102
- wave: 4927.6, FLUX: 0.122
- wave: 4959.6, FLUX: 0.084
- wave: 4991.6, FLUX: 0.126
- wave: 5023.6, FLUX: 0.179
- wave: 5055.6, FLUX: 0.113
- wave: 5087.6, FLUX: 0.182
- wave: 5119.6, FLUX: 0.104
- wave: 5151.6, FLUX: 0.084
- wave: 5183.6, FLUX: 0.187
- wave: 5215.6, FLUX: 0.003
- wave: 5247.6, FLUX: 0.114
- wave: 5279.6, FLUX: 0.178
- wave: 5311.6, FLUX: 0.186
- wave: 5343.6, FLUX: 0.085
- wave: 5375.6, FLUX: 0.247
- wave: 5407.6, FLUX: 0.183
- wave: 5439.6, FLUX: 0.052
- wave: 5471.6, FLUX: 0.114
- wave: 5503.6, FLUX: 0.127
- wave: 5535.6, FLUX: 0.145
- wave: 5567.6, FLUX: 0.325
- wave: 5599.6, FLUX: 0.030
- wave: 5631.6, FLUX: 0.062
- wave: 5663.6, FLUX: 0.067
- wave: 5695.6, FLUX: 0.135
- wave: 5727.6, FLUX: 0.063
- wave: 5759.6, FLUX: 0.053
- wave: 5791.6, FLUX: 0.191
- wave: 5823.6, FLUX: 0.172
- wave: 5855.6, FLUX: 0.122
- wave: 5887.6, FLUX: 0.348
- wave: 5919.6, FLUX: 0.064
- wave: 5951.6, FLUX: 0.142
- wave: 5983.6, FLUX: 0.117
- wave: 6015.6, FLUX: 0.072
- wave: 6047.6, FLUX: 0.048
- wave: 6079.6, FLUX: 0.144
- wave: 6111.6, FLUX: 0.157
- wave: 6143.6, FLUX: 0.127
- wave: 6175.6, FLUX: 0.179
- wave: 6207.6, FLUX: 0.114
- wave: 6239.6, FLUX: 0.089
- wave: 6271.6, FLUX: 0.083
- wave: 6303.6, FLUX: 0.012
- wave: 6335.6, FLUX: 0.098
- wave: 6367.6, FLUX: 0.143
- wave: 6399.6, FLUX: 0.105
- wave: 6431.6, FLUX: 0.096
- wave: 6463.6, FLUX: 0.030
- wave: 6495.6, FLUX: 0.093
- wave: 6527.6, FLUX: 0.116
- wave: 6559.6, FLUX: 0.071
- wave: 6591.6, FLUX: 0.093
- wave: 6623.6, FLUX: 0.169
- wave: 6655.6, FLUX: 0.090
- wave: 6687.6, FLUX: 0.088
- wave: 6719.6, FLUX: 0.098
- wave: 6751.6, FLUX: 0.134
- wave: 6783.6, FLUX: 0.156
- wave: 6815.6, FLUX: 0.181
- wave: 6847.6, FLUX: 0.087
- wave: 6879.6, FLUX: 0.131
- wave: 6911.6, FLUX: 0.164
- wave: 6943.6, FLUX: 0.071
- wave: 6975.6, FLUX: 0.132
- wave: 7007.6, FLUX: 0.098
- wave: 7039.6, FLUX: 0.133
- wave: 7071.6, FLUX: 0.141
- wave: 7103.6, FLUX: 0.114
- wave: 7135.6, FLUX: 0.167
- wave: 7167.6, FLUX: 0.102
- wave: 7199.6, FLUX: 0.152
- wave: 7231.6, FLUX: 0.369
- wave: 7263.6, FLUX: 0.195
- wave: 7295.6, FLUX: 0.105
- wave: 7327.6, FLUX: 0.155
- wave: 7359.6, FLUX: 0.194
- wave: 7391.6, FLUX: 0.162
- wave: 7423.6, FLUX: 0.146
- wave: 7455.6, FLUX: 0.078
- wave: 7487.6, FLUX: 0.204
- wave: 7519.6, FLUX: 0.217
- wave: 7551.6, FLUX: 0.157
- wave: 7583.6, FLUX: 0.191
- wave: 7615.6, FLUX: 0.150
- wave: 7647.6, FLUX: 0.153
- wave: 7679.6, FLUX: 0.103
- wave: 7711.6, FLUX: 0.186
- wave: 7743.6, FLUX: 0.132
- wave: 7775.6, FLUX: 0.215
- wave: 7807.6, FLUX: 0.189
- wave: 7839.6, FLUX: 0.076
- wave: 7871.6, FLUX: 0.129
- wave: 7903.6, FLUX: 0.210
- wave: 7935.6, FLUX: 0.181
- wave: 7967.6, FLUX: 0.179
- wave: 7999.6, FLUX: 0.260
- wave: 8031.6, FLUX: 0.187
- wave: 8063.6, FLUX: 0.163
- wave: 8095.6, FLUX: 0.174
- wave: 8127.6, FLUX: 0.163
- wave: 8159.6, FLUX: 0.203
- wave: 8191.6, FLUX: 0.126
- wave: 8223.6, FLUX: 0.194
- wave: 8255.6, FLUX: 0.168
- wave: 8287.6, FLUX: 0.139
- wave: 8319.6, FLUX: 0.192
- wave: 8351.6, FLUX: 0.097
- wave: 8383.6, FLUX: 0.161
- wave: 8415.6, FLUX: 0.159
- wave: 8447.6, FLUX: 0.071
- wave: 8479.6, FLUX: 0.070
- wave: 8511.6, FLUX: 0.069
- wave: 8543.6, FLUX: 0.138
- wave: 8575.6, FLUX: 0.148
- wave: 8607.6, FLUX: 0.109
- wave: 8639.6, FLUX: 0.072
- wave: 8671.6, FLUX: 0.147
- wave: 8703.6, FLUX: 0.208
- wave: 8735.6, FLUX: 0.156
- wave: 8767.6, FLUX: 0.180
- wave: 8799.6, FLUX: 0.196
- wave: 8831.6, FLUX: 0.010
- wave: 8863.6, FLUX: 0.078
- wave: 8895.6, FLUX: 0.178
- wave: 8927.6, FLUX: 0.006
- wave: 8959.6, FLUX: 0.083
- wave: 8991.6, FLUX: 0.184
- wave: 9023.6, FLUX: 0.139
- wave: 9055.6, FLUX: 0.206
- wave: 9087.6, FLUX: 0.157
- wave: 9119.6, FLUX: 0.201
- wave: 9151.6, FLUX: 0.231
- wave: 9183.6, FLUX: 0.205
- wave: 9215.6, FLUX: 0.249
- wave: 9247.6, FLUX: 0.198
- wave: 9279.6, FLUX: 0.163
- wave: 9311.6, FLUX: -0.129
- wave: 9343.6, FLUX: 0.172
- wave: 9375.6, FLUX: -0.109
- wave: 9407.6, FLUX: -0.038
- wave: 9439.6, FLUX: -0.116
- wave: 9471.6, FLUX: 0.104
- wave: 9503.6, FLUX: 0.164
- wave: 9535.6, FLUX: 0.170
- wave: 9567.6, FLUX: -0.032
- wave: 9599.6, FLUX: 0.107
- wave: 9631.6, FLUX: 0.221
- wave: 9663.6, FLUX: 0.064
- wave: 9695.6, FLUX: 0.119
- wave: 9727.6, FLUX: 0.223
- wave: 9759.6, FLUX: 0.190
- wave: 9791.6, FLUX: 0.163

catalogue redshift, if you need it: 0.94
